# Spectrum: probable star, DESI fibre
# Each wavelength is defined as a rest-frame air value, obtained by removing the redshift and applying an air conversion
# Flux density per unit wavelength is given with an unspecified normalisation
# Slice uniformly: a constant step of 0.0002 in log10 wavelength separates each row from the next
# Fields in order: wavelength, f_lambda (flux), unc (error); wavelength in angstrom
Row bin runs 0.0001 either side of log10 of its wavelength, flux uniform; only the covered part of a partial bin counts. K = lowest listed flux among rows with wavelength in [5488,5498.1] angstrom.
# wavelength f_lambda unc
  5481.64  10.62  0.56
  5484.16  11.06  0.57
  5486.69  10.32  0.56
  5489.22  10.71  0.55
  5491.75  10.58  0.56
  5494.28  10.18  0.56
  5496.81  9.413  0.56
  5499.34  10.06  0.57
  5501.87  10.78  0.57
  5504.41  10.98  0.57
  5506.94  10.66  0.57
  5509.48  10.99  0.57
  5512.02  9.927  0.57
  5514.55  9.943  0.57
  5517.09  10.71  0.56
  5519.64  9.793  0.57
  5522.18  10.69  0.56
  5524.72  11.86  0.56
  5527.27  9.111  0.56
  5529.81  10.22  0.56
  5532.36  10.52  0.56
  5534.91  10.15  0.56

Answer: 9.413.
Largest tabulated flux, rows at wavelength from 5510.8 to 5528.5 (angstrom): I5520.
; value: 11.86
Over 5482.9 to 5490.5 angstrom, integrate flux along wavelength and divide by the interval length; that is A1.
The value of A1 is 10.7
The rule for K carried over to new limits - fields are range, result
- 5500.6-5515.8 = 9.927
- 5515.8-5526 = 9.793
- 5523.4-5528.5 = 9.111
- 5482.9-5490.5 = 10.32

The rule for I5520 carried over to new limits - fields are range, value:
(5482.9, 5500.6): 11.06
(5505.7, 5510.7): 10.99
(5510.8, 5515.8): 9.943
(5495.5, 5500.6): 10.06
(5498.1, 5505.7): 10.98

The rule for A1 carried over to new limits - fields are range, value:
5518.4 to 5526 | 10.8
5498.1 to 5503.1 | 10.4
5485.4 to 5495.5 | 10.4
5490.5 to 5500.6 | 10.1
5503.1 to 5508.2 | 10.8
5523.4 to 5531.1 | 10.4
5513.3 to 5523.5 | 10.3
